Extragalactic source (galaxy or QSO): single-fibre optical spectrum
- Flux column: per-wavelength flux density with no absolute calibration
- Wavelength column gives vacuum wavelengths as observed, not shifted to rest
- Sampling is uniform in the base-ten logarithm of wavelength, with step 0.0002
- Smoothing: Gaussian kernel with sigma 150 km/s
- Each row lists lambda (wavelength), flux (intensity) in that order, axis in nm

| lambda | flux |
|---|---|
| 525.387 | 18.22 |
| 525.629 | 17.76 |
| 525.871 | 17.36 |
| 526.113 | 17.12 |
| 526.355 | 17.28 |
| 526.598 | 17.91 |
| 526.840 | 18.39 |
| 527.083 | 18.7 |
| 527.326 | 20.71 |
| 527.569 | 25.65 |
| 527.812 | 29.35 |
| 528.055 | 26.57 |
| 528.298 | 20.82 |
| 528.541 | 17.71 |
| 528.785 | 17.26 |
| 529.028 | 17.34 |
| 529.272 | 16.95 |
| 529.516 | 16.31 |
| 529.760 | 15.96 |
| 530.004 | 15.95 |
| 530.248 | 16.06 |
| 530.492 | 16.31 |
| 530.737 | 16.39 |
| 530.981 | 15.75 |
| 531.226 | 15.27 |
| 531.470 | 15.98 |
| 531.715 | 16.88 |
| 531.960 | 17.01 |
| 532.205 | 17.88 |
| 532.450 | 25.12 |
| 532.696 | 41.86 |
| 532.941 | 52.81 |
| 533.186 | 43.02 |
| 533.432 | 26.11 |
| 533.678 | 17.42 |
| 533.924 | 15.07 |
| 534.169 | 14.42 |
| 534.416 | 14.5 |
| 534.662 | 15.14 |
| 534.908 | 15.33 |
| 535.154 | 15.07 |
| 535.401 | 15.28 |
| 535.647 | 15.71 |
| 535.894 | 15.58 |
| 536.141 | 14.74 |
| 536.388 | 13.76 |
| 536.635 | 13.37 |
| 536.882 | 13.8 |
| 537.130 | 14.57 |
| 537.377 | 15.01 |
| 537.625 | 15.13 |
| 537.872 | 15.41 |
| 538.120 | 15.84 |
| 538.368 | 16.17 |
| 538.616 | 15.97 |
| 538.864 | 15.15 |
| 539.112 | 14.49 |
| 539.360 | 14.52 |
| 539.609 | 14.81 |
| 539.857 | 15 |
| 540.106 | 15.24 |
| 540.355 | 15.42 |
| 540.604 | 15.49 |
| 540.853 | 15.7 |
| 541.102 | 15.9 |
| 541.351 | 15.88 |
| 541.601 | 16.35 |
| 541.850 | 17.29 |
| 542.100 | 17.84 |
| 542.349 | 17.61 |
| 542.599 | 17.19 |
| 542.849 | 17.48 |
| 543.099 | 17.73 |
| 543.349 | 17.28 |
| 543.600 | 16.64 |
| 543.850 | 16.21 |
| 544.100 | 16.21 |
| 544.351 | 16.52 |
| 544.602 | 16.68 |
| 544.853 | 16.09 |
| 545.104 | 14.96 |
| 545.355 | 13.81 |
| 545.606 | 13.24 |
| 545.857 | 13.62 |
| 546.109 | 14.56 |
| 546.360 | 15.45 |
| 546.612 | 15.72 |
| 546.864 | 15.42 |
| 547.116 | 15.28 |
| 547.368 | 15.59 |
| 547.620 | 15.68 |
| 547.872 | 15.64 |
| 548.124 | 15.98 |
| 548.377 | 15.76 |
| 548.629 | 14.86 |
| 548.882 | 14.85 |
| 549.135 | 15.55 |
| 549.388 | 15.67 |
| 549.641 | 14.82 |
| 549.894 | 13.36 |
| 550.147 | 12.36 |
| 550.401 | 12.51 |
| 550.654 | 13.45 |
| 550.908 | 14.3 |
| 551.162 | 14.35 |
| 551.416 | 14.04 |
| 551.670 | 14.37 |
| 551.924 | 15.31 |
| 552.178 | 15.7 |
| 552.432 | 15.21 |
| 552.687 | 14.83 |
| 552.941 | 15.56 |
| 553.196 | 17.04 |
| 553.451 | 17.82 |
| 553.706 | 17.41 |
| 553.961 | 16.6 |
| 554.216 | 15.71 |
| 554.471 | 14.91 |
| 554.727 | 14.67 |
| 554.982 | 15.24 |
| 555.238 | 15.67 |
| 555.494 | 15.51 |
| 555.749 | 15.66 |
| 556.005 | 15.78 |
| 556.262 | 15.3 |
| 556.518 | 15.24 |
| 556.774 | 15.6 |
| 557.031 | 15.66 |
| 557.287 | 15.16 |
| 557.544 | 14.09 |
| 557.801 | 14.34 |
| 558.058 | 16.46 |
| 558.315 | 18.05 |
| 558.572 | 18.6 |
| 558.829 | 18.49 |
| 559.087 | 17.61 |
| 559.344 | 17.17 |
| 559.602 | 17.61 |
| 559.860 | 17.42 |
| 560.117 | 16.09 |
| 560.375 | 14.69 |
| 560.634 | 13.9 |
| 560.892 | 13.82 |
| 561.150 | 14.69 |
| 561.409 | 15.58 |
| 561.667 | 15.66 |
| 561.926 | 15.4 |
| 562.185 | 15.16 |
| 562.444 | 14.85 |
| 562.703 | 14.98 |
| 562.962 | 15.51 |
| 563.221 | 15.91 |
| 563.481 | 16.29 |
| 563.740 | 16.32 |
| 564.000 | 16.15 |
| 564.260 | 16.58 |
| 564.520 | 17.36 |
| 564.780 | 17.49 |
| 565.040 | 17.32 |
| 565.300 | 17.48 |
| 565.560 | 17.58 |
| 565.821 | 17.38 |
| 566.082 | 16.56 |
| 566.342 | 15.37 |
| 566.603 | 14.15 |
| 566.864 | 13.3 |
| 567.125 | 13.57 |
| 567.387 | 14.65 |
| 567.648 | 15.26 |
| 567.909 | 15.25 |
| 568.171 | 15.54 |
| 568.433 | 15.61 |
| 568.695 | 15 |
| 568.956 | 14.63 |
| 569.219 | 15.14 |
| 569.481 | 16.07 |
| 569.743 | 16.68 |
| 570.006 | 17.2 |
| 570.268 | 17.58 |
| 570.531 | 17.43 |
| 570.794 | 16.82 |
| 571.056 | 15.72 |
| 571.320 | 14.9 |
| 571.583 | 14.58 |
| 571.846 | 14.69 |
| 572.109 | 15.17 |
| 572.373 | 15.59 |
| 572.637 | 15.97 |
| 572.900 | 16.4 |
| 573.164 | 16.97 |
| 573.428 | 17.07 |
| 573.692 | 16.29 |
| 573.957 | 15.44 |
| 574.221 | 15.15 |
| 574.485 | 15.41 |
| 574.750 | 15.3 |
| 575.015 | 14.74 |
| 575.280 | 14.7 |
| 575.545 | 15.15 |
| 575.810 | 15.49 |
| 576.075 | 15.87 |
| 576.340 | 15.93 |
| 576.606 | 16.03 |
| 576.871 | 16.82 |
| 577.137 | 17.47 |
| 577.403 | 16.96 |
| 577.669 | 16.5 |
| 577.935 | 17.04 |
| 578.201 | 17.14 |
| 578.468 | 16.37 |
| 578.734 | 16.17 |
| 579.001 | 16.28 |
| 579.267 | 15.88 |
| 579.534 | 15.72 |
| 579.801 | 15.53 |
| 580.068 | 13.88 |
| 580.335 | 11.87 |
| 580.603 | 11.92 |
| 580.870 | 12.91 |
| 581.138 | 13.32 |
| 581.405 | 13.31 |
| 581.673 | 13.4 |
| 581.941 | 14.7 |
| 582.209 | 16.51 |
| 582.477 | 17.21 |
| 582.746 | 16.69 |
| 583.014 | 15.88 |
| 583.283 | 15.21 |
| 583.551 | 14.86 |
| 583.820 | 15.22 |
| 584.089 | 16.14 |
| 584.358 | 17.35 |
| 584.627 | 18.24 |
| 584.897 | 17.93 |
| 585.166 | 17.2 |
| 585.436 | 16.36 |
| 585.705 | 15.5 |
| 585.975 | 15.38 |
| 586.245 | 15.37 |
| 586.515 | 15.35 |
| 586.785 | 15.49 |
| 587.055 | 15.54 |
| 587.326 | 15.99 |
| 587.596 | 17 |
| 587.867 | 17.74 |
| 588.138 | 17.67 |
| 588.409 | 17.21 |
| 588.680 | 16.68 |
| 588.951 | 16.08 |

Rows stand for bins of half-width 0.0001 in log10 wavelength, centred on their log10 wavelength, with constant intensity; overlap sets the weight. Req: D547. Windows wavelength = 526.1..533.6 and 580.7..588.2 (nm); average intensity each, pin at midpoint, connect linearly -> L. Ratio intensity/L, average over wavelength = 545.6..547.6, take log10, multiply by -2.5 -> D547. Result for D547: 0.30 mag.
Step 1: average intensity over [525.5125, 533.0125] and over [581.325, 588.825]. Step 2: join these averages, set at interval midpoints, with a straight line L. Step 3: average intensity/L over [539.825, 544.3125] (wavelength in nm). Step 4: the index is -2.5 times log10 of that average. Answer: 0.17 mag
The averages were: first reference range 20.2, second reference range 16.1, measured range 16.5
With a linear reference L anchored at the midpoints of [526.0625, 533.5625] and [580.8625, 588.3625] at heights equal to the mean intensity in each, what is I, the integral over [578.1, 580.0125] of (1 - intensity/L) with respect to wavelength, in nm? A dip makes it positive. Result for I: 0.050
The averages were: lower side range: 21.5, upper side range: 15.9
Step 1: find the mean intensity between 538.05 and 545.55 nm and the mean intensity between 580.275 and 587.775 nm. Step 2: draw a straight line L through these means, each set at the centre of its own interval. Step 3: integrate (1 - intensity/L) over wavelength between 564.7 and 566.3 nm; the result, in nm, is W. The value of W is -0.15 nm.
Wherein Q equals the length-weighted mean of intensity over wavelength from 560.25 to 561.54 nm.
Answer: 14.5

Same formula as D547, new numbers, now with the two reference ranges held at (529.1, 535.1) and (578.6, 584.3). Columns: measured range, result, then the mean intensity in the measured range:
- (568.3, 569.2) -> 0.09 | 15.1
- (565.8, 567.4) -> 0.12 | 14.9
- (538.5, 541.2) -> 0.27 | 15.2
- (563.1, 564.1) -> 0.05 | 16.2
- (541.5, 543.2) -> 0.12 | 17.4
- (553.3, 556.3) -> 0.13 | 15.9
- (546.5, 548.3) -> 0.20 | 15.6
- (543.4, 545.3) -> 0.18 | 16.1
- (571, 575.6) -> 0.02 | 15.5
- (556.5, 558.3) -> 0.15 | 15.4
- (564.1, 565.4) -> -0.03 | 17.2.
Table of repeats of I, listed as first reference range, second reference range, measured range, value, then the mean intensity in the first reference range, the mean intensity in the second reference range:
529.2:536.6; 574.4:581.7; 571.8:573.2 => 0.00 nm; 19.4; 15.3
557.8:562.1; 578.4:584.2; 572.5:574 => -0.09 nm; 16.3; 14.9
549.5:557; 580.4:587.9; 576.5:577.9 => -0.12 nm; 15.1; 15.6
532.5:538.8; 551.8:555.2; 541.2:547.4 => 0.56 nm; 19.3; 15.8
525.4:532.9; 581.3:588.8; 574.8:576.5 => 0.14 nm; 19.7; 16.1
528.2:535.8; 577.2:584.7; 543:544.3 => 0.13 nm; 19.7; 15.4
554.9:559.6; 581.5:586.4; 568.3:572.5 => 0.08 nm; 16.1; 16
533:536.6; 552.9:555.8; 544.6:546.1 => 0.22 nm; 18.4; 16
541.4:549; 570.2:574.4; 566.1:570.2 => 0.18 nm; 15.9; 16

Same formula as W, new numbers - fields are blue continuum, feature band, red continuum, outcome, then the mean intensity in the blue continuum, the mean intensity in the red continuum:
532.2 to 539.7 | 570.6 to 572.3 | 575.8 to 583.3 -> 0.07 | 18.8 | 15.4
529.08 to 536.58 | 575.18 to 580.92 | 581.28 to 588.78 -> 0.34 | 19.4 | 16.1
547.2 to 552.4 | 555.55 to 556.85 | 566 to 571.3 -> -0.04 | 14.7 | 15.6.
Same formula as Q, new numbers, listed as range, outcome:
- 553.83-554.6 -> 15.7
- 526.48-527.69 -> 20.3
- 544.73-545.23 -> 15.5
